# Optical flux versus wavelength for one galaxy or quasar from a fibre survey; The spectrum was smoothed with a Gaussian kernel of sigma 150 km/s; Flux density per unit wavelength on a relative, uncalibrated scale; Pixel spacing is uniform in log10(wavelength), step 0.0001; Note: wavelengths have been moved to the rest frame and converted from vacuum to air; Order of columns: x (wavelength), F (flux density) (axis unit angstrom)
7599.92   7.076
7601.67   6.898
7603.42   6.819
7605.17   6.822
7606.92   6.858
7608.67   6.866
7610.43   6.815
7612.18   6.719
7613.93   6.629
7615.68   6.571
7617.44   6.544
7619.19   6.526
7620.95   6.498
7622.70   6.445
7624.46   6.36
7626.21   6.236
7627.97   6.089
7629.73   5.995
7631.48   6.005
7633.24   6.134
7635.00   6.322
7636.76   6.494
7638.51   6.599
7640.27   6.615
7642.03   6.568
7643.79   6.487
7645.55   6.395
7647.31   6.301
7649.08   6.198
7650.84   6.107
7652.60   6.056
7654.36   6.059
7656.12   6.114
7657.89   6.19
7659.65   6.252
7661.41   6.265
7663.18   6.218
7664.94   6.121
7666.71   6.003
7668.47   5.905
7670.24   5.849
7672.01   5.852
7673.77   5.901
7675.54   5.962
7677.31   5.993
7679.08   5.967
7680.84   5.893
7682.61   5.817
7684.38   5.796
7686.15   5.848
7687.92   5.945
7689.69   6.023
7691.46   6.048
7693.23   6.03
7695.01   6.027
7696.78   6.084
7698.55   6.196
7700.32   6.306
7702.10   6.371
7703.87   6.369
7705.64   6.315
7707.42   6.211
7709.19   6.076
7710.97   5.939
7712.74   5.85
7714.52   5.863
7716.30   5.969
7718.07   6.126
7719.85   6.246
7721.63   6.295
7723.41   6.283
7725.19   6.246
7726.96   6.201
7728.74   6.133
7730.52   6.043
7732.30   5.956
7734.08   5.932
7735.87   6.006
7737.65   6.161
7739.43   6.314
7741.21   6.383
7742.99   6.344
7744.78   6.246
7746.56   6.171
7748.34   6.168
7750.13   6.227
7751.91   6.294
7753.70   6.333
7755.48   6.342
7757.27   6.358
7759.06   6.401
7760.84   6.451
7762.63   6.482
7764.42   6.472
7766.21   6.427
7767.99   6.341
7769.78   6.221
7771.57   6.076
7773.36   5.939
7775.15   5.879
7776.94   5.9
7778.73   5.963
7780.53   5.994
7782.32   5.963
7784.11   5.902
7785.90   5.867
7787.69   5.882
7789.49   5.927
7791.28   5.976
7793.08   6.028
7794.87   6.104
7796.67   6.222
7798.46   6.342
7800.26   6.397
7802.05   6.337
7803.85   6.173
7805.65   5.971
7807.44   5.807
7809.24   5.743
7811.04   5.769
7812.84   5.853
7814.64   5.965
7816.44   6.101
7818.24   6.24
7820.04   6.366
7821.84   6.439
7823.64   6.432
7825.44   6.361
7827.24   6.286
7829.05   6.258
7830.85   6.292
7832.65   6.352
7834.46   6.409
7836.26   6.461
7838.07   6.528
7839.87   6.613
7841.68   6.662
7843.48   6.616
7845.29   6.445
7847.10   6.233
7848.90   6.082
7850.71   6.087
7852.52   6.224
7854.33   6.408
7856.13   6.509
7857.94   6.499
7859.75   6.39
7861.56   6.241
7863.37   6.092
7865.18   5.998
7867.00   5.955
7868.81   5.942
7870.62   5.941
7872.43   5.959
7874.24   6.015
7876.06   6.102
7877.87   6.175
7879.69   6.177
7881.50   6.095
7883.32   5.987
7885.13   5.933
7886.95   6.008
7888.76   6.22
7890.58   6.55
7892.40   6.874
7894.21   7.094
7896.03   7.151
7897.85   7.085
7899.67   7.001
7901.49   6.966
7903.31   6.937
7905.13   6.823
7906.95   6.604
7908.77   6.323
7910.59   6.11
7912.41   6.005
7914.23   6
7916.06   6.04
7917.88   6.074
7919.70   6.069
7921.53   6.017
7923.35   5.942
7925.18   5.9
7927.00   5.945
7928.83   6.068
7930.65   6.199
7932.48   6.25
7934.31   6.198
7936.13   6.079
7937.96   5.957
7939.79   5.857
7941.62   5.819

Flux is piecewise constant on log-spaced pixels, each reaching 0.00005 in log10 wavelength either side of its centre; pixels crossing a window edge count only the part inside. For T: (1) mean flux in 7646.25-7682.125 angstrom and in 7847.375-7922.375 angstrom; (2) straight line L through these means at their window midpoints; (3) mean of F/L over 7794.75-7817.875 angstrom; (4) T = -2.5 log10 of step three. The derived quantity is 0.028 mag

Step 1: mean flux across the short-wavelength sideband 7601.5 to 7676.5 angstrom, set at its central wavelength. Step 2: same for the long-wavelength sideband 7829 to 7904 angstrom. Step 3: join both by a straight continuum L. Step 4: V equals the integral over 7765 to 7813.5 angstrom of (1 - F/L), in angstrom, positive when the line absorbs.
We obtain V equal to 2.4 angstrom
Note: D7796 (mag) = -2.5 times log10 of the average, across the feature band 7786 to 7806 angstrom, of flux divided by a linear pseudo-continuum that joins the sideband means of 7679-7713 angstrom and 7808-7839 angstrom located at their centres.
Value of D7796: 0.01 mag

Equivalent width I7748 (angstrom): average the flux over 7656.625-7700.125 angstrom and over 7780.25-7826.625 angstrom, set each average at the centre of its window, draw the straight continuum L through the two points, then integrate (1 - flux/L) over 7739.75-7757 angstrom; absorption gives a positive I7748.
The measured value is -0.7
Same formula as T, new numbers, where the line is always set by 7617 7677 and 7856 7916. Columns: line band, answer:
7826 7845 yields -0.021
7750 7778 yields 0.004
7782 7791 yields 0.068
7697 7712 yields 0.006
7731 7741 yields 0.031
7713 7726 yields 0.023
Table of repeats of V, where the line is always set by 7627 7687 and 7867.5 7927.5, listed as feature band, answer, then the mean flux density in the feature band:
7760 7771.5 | -0.31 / 6.38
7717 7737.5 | 0.16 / 6.13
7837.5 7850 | -0.36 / 6.45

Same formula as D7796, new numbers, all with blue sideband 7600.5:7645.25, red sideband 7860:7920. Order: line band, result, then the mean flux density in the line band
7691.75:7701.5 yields 0.06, 6.13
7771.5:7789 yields 0.08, 5.93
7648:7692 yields 0.08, 6.02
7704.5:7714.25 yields 0.07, 6.07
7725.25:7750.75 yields 0.05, 6.17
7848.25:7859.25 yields 0.01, 6.31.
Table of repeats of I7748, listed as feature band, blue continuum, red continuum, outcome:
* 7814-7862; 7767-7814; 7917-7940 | -2.57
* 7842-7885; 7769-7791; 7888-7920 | 1.21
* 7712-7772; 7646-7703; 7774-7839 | -1.26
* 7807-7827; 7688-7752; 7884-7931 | 0.51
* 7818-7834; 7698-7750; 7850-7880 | -0.47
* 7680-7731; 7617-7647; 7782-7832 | 1.40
